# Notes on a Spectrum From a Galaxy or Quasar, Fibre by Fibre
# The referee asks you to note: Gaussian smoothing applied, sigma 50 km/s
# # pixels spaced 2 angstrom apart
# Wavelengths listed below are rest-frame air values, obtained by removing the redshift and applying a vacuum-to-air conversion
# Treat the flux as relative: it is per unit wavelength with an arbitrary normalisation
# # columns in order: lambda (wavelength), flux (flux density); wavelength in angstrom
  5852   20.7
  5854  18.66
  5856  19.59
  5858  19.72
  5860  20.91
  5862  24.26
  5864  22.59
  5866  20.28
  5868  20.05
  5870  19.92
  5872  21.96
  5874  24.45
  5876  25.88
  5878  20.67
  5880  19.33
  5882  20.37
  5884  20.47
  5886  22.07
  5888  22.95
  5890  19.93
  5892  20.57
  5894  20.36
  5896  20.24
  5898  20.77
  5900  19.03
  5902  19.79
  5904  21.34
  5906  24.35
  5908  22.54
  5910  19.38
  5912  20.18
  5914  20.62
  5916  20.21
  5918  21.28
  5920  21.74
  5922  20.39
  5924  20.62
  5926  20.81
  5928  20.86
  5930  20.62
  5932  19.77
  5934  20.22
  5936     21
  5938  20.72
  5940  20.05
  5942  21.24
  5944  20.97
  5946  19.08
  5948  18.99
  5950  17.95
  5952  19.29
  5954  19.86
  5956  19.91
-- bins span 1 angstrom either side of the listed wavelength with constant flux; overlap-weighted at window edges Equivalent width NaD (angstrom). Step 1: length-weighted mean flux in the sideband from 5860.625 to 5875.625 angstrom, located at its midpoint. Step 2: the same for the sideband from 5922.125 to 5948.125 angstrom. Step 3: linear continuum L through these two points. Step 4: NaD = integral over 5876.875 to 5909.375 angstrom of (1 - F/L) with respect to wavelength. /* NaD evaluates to 0.8 angstrom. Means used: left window 22.1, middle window 20.9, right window 20.4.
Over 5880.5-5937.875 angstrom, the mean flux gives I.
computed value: 20.8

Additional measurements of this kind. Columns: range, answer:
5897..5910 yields 21.2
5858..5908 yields 21.3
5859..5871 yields 21.3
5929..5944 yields 20.5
